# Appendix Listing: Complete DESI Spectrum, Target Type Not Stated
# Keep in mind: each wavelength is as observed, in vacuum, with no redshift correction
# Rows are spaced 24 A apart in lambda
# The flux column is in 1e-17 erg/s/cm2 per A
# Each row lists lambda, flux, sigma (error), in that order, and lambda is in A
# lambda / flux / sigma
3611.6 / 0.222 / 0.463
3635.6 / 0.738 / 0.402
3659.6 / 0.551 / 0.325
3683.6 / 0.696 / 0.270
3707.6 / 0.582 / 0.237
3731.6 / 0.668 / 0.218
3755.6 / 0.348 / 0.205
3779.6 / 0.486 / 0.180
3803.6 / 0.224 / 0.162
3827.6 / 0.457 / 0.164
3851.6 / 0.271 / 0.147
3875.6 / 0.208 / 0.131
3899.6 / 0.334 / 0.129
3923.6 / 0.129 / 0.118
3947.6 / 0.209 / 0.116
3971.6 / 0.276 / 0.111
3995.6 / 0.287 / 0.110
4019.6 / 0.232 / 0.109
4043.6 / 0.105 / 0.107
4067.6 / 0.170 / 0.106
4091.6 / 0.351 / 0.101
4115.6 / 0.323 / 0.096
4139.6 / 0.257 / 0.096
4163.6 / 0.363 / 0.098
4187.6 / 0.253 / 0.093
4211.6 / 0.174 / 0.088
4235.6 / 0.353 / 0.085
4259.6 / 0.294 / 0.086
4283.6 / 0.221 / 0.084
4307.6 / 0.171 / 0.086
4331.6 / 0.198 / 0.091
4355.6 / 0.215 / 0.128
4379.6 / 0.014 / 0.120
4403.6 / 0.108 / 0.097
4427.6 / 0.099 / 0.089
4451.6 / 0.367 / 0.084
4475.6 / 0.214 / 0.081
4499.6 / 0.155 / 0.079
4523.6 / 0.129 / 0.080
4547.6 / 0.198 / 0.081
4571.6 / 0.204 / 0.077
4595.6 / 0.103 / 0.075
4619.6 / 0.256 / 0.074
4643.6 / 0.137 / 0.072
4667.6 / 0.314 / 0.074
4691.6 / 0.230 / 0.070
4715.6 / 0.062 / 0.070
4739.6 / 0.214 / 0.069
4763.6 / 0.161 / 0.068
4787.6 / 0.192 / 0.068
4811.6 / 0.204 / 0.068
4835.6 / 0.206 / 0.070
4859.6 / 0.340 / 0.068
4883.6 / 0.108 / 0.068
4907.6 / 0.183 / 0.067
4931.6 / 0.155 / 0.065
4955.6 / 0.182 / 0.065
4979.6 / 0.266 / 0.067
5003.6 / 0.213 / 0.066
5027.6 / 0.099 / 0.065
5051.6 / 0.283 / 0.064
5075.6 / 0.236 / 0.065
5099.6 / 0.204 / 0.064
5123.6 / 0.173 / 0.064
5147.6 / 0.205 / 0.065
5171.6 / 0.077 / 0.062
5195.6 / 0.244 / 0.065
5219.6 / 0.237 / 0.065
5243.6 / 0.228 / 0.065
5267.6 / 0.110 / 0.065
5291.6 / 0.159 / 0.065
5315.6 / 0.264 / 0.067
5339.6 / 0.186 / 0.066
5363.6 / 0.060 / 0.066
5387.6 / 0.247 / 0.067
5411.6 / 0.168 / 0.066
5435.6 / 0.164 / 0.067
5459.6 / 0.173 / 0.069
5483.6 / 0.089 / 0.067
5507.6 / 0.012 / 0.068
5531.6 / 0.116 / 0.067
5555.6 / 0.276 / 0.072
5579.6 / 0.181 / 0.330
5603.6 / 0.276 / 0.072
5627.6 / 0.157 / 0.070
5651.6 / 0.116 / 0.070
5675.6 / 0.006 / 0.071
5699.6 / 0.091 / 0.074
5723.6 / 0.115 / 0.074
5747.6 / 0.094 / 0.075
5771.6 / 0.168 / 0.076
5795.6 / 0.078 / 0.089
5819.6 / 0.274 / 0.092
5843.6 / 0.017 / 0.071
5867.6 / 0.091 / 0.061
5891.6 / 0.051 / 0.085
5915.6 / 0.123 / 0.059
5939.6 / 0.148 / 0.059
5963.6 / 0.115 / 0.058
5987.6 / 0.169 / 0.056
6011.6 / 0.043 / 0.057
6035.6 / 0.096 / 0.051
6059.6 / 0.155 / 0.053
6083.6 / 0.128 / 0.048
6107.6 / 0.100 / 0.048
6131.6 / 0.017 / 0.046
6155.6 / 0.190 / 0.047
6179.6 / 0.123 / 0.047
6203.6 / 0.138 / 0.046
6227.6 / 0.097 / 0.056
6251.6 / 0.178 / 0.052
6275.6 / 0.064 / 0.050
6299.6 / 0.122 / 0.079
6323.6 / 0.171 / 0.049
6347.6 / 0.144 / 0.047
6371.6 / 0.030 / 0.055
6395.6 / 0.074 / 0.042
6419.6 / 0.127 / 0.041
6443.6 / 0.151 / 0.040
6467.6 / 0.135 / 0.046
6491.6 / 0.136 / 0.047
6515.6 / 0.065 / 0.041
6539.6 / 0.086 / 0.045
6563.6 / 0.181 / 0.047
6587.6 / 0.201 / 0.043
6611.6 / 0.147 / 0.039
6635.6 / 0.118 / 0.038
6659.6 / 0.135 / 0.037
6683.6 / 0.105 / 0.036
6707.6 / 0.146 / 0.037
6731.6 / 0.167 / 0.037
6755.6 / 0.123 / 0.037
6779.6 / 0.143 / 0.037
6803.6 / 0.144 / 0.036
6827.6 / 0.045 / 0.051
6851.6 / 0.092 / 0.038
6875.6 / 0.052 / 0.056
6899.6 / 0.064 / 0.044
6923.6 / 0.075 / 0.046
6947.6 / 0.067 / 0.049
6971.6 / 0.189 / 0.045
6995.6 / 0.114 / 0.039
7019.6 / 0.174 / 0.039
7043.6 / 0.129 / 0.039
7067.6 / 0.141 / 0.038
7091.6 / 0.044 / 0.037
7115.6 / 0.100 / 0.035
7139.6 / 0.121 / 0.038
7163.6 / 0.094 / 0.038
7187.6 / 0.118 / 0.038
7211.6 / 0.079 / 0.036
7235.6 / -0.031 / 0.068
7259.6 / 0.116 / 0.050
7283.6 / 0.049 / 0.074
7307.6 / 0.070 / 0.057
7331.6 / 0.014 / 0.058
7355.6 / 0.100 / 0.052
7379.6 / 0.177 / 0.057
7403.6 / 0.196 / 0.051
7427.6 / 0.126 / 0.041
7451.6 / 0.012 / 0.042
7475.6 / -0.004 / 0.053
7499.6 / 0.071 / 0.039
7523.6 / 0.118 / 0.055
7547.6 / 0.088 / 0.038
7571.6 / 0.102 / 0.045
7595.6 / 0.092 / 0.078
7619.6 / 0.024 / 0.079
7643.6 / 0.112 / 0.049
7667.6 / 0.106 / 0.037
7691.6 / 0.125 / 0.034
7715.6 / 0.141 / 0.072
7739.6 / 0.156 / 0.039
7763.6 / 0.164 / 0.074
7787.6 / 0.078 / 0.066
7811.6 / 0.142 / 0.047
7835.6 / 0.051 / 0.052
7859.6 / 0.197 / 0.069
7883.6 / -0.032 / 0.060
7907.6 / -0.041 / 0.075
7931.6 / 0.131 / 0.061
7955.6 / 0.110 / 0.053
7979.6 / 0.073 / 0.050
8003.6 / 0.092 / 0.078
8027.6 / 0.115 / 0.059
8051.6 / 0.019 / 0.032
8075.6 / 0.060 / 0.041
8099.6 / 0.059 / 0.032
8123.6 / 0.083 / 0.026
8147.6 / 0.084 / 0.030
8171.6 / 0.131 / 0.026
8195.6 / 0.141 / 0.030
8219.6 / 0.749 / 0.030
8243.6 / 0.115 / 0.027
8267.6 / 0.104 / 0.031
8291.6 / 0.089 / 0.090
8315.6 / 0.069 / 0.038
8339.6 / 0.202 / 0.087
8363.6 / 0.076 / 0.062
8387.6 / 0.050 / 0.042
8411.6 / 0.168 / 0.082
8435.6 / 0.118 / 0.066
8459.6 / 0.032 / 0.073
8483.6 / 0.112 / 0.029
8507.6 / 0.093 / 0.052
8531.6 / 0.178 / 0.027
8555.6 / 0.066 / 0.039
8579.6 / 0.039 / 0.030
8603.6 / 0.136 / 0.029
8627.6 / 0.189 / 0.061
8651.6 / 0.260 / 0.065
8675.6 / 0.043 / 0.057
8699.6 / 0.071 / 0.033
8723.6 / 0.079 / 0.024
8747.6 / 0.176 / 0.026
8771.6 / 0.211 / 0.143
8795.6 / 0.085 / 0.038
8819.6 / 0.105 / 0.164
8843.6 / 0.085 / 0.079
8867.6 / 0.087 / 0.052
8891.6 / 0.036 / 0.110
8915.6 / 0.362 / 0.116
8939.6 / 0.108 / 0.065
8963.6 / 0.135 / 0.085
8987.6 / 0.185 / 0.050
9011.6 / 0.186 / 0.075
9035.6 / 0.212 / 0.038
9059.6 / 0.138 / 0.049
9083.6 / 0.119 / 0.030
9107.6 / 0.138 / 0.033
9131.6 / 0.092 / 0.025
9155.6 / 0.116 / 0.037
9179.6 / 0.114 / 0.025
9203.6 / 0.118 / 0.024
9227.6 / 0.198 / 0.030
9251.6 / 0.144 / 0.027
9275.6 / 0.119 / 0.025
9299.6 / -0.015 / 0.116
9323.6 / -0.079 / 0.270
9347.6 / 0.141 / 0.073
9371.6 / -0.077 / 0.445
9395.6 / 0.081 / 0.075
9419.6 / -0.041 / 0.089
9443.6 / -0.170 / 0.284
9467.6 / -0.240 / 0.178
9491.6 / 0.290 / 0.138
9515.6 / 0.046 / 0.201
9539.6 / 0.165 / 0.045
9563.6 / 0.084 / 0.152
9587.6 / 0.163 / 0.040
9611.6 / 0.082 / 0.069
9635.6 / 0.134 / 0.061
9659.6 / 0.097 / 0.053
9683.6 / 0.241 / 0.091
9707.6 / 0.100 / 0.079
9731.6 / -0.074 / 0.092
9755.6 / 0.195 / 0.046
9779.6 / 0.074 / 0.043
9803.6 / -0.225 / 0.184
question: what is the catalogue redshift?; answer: 1.203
